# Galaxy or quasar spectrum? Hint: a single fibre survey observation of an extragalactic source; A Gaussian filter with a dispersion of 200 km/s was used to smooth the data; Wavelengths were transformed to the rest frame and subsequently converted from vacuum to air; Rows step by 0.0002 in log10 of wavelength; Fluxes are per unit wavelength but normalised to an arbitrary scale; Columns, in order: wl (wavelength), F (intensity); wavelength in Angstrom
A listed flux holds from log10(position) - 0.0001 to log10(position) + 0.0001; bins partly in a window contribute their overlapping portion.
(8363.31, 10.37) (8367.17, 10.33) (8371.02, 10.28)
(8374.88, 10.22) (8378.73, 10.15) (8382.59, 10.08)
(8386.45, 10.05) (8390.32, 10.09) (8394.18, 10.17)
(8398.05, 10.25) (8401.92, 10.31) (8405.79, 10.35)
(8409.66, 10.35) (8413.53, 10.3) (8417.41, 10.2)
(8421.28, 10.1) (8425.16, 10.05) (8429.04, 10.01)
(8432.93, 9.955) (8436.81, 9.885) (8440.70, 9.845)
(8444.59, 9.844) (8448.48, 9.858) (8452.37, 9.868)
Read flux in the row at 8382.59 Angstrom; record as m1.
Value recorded 10.08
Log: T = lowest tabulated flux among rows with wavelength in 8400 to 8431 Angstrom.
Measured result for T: 10.01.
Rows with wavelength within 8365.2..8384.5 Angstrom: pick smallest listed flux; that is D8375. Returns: 10.08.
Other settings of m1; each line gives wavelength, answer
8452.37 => 9.868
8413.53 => 10.3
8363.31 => 10.37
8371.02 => 10.28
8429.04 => 10.01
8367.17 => 10.33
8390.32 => 10.09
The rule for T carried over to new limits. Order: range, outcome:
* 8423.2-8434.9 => 9.955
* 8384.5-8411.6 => 10.05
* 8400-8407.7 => 10.31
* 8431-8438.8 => 9.885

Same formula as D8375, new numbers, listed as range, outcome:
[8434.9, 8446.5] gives 9.844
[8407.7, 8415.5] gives 10.3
